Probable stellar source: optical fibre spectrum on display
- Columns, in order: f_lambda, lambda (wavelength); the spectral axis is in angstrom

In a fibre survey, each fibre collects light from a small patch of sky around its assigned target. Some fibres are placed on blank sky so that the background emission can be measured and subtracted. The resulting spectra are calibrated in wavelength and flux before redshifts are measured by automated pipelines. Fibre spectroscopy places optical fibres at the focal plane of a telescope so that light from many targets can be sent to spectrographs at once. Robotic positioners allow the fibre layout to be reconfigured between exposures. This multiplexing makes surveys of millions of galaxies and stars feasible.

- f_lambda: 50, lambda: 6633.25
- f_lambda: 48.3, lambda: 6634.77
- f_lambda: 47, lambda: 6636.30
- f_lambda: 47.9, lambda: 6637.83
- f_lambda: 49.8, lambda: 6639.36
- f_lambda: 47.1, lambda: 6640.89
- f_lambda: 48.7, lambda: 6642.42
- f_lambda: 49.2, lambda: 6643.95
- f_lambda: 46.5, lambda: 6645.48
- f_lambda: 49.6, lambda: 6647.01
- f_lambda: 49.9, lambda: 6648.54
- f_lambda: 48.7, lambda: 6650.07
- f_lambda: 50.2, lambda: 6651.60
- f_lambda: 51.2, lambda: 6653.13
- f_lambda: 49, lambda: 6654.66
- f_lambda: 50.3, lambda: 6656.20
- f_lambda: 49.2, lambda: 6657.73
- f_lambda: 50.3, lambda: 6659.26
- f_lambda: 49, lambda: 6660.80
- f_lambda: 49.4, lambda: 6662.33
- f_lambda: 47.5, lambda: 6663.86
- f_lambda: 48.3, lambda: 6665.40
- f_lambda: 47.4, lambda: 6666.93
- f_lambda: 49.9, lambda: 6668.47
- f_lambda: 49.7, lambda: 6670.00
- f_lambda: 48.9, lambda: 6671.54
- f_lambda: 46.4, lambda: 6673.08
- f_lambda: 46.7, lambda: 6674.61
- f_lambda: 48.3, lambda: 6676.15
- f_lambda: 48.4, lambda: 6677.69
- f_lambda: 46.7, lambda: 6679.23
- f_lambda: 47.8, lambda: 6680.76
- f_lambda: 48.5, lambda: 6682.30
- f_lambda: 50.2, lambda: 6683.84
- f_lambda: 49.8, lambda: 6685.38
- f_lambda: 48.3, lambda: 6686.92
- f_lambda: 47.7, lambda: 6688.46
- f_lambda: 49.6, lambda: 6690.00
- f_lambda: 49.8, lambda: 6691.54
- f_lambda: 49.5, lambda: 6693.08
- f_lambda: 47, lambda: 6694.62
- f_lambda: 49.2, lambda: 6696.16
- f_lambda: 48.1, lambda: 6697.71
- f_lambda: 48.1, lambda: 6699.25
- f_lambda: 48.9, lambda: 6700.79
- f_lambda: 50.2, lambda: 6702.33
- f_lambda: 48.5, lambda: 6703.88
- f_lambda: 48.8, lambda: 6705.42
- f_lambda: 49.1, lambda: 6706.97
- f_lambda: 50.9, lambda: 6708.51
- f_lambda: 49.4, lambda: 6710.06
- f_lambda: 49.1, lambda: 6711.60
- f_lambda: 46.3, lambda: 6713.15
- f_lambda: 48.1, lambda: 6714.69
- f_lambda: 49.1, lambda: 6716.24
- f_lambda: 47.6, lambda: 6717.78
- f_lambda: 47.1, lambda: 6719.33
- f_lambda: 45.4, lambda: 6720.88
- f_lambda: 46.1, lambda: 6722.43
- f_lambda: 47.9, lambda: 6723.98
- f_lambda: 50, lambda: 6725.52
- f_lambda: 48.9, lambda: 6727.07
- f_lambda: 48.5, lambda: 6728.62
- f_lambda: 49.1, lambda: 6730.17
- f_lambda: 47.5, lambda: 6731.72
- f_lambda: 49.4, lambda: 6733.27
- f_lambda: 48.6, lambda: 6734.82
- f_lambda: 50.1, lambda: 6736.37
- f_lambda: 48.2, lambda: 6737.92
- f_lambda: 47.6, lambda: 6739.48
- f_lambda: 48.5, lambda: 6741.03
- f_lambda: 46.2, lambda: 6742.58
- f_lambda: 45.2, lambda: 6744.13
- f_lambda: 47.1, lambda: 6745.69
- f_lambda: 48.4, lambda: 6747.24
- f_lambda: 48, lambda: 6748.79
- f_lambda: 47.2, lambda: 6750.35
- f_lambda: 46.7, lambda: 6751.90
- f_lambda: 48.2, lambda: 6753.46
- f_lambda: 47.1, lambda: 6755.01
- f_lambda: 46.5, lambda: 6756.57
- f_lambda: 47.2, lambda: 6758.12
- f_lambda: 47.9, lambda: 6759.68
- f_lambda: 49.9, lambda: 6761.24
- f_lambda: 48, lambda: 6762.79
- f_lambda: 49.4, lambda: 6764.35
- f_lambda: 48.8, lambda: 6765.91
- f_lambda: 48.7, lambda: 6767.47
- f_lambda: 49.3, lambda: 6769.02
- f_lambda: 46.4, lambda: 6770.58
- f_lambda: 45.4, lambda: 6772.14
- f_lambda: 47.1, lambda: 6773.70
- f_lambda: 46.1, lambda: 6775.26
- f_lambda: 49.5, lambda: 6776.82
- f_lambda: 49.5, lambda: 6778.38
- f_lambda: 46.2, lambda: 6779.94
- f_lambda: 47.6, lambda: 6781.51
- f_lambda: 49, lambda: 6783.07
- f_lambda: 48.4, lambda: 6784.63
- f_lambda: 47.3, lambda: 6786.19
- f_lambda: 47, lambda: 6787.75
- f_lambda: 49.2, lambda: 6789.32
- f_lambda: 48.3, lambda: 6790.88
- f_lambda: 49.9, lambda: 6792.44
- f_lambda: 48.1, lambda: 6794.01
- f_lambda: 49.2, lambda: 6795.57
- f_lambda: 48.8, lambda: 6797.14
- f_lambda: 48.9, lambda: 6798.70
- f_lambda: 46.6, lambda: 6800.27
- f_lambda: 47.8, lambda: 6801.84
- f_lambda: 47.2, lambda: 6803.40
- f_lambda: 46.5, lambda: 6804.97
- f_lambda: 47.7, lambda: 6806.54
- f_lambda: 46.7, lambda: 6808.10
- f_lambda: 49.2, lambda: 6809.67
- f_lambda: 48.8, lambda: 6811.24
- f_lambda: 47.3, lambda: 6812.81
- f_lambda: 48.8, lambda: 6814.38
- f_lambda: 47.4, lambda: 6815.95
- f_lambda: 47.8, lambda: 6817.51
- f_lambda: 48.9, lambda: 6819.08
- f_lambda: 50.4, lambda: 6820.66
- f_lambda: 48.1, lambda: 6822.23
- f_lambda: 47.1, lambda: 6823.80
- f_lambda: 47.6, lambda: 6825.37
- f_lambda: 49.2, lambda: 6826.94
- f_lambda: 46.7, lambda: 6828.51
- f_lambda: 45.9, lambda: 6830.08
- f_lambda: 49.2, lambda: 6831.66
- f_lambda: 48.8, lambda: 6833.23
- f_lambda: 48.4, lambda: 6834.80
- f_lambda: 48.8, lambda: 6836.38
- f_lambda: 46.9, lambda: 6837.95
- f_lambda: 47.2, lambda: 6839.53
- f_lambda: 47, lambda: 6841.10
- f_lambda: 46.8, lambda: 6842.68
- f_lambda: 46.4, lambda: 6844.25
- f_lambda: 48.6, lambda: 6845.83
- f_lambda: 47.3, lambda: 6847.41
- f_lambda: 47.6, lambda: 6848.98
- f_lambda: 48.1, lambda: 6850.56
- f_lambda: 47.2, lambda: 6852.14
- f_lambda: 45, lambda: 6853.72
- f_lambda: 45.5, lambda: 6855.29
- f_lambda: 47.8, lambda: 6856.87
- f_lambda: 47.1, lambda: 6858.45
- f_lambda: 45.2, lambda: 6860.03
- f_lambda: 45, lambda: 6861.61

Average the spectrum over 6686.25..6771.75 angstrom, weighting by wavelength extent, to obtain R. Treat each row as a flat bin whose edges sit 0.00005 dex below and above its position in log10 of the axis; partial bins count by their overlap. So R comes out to 48.2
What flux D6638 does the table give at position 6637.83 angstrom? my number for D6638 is 47.9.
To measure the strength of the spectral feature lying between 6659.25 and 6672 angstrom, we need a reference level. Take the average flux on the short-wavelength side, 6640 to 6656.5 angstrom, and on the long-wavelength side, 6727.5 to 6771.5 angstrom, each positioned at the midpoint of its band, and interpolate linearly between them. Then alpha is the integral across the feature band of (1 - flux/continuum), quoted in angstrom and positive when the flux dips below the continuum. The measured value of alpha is 0.0 angstrom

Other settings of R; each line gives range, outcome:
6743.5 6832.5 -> 47.9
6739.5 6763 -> 47.5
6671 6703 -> 48.5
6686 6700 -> 48.6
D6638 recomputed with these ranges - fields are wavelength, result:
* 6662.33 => 49.4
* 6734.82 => 48.6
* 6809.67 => 49.2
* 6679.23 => 46.7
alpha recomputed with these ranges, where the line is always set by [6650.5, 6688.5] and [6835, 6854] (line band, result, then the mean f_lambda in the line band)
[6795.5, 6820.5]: -0.2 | 48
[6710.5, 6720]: 0.1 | 48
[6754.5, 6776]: 0.1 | 47.7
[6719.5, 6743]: 0.1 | 48.1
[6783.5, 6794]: -0.1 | 48.4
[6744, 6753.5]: 0.2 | 47.3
